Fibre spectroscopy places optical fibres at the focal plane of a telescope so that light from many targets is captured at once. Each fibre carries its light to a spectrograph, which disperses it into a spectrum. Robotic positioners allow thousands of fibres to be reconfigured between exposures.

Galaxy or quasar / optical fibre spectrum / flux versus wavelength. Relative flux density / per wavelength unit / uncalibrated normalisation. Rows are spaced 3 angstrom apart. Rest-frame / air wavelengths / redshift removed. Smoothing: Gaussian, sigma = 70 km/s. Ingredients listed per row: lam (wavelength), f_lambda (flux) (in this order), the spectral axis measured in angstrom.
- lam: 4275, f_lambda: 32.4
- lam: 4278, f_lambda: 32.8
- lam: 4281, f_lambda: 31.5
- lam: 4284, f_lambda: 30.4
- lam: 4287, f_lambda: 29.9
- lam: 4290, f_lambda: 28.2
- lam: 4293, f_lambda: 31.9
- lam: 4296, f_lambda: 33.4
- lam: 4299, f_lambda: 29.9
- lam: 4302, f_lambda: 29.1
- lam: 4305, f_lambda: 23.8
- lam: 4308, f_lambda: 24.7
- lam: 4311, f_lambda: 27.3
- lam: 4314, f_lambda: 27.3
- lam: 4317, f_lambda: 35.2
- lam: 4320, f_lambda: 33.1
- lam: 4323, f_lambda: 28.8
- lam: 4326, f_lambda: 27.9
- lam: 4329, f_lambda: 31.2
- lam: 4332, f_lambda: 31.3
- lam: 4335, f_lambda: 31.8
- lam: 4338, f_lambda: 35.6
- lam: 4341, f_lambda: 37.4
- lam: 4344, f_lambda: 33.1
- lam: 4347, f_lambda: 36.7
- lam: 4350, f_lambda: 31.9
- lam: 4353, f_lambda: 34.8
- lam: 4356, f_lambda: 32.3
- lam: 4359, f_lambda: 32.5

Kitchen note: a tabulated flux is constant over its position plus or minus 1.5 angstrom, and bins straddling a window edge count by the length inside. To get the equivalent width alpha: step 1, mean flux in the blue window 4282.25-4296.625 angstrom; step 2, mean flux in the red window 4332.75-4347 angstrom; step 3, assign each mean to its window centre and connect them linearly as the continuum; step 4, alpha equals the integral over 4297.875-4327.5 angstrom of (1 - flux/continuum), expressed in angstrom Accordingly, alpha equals 3.4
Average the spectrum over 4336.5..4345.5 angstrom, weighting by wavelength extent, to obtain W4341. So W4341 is 35.4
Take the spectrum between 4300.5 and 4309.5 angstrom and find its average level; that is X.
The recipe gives 25.9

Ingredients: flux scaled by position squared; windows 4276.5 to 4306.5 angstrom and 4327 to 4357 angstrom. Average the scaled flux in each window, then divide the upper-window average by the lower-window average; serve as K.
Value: 1.1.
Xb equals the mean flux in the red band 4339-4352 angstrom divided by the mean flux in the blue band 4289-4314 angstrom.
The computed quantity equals 1.2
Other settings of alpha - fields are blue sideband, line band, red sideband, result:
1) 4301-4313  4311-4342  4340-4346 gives -0.6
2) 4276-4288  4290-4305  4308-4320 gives 0.2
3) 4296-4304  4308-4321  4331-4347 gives 0.7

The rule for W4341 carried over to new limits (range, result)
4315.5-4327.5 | 31.2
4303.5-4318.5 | 27.7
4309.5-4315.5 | 27.3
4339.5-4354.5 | 34.8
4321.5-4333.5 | 29.8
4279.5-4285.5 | 30.9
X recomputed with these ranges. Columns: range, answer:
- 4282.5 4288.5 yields 30.1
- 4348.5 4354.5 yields 33.3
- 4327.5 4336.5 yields 31.4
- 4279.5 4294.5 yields 30.4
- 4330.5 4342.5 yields 34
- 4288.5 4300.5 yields 30.8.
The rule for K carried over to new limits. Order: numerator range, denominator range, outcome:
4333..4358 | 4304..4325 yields 1.21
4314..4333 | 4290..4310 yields 1.09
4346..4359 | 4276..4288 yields 1.11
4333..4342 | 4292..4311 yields 1.23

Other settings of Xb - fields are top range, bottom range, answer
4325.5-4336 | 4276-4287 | 0.98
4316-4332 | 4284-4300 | 1.02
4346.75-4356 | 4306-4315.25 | 1.29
